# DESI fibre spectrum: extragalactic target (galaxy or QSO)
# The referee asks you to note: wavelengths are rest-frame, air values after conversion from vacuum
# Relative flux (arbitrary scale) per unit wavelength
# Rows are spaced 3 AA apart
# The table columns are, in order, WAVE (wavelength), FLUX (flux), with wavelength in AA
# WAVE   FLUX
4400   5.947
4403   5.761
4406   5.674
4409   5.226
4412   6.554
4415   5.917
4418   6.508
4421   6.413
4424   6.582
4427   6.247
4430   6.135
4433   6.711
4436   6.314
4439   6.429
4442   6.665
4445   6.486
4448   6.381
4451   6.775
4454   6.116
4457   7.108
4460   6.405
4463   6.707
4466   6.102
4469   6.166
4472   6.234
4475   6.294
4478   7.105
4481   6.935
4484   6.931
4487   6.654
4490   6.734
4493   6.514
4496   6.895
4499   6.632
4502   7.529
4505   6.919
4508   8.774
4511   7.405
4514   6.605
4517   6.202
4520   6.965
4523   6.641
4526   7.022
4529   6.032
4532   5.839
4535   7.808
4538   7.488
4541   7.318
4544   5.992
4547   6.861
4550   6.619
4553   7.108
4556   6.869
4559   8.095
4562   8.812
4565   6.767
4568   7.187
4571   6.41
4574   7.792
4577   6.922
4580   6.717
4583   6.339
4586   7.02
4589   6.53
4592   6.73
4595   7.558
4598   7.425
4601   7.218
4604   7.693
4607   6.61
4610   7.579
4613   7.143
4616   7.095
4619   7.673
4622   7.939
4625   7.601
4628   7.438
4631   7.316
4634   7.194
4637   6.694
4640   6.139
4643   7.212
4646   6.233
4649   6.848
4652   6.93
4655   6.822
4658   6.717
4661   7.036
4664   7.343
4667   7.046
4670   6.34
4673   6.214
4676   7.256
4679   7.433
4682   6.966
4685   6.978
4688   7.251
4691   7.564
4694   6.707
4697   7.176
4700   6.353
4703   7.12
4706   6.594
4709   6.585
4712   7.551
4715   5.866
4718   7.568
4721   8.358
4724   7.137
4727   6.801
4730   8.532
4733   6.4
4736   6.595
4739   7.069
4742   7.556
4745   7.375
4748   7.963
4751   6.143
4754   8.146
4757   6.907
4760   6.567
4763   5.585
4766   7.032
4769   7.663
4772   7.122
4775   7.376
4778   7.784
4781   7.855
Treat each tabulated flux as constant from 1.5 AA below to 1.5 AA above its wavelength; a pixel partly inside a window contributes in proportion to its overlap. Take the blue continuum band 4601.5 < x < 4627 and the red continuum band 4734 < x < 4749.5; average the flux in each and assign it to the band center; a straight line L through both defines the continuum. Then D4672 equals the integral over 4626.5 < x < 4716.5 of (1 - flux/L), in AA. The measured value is 5.57 AA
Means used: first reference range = 7.41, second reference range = 7.28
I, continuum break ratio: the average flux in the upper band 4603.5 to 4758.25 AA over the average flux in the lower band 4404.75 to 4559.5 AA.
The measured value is 1.06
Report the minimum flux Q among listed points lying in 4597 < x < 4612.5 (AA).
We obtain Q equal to 6.61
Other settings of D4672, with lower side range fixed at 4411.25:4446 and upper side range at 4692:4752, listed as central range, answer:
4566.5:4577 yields -0.56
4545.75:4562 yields -1.39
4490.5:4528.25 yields -2.22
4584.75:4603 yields -0.83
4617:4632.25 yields -1.60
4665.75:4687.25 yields 0.24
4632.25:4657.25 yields 0.52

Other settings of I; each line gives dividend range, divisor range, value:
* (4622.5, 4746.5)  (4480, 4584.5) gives 1.01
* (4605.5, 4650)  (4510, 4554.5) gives 1.05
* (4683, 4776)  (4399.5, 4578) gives 1.06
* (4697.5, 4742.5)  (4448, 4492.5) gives 1.07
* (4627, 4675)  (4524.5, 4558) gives 1.00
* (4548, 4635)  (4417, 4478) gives 1.12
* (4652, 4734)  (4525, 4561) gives 1.01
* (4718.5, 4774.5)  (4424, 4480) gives 1.11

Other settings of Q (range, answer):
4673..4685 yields 6.214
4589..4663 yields 6.139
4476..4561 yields 5.839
